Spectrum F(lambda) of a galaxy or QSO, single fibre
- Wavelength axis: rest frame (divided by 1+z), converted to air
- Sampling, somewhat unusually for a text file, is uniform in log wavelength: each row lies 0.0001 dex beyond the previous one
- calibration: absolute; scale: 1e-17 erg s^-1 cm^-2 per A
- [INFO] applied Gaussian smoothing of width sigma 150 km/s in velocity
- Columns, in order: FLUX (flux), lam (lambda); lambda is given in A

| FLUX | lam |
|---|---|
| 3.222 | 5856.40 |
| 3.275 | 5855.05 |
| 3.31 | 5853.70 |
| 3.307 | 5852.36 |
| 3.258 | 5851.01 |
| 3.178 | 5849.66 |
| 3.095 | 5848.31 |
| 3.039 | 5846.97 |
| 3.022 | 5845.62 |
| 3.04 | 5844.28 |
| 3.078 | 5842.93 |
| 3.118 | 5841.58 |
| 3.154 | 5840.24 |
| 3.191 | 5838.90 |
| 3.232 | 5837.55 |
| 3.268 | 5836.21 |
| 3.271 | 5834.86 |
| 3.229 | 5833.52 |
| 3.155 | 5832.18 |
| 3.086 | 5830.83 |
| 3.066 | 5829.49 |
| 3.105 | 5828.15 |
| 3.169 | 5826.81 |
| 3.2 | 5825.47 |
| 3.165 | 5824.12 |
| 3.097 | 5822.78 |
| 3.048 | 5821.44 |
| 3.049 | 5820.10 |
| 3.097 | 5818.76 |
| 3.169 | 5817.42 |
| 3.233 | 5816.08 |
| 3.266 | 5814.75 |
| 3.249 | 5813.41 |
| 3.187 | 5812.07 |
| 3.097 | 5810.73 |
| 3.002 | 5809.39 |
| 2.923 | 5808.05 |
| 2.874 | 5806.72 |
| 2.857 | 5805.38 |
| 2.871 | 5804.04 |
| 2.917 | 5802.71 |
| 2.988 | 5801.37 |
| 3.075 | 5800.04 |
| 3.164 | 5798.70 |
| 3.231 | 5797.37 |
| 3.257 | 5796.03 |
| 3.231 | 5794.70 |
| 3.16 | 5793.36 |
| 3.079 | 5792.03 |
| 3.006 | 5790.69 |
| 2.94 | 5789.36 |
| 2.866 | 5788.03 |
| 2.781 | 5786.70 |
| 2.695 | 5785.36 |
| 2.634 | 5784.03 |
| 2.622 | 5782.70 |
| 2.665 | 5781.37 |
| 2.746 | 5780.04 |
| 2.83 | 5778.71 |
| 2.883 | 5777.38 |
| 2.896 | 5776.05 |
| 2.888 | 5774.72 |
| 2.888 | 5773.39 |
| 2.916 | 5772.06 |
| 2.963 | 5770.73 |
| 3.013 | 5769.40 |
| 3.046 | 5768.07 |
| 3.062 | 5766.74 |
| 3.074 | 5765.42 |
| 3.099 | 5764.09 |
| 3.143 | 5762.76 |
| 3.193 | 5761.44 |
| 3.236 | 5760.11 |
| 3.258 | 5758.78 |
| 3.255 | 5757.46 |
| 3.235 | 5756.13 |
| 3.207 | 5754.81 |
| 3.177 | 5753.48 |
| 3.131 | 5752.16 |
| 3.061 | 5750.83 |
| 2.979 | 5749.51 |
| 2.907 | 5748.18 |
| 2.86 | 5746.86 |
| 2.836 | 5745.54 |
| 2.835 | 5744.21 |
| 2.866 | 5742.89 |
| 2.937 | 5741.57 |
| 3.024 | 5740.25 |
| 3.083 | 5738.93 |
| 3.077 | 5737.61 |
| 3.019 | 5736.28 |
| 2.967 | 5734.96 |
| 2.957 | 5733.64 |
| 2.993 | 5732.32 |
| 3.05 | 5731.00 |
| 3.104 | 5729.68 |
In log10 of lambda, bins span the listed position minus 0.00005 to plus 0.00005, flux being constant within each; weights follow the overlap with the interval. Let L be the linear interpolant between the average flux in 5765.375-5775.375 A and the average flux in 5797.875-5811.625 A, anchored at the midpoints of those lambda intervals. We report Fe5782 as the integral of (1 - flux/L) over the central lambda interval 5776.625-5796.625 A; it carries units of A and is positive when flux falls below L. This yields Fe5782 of 0.59 A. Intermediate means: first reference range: 2.98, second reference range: 2.98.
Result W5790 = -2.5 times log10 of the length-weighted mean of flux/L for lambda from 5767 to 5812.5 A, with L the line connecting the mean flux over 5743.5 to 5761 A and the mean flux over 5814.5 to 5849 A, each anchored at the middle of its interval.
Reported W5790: 0.06 mag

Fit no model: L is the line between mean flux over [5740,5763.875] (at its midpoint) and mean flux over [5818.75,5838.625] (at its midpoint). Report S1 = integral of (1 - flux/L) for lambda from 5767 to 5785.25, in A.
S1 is 1.45 A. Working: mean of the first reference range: 3.06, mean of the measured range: 2.85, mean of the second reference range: 3.15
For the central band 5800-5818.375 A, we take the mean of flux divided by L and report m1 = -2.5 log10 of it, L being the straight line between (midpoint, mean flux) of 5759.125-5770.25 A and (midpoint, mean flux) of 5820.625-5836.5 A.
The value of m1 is 0.03 mag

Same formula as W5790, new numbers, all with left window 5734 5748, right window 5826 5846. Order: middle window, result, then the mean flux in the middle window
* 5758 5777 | -0.015 mag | 3.05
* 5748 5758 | -0.054 mag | 3.13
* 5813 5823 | -0.015 mag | 3.15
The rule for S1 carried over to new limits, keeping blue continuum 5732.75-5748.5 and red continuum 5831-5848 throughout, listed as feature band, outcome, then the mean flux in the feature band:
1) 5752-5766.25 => -0.94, 3.18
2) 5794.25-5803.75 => -0.14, 3.11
